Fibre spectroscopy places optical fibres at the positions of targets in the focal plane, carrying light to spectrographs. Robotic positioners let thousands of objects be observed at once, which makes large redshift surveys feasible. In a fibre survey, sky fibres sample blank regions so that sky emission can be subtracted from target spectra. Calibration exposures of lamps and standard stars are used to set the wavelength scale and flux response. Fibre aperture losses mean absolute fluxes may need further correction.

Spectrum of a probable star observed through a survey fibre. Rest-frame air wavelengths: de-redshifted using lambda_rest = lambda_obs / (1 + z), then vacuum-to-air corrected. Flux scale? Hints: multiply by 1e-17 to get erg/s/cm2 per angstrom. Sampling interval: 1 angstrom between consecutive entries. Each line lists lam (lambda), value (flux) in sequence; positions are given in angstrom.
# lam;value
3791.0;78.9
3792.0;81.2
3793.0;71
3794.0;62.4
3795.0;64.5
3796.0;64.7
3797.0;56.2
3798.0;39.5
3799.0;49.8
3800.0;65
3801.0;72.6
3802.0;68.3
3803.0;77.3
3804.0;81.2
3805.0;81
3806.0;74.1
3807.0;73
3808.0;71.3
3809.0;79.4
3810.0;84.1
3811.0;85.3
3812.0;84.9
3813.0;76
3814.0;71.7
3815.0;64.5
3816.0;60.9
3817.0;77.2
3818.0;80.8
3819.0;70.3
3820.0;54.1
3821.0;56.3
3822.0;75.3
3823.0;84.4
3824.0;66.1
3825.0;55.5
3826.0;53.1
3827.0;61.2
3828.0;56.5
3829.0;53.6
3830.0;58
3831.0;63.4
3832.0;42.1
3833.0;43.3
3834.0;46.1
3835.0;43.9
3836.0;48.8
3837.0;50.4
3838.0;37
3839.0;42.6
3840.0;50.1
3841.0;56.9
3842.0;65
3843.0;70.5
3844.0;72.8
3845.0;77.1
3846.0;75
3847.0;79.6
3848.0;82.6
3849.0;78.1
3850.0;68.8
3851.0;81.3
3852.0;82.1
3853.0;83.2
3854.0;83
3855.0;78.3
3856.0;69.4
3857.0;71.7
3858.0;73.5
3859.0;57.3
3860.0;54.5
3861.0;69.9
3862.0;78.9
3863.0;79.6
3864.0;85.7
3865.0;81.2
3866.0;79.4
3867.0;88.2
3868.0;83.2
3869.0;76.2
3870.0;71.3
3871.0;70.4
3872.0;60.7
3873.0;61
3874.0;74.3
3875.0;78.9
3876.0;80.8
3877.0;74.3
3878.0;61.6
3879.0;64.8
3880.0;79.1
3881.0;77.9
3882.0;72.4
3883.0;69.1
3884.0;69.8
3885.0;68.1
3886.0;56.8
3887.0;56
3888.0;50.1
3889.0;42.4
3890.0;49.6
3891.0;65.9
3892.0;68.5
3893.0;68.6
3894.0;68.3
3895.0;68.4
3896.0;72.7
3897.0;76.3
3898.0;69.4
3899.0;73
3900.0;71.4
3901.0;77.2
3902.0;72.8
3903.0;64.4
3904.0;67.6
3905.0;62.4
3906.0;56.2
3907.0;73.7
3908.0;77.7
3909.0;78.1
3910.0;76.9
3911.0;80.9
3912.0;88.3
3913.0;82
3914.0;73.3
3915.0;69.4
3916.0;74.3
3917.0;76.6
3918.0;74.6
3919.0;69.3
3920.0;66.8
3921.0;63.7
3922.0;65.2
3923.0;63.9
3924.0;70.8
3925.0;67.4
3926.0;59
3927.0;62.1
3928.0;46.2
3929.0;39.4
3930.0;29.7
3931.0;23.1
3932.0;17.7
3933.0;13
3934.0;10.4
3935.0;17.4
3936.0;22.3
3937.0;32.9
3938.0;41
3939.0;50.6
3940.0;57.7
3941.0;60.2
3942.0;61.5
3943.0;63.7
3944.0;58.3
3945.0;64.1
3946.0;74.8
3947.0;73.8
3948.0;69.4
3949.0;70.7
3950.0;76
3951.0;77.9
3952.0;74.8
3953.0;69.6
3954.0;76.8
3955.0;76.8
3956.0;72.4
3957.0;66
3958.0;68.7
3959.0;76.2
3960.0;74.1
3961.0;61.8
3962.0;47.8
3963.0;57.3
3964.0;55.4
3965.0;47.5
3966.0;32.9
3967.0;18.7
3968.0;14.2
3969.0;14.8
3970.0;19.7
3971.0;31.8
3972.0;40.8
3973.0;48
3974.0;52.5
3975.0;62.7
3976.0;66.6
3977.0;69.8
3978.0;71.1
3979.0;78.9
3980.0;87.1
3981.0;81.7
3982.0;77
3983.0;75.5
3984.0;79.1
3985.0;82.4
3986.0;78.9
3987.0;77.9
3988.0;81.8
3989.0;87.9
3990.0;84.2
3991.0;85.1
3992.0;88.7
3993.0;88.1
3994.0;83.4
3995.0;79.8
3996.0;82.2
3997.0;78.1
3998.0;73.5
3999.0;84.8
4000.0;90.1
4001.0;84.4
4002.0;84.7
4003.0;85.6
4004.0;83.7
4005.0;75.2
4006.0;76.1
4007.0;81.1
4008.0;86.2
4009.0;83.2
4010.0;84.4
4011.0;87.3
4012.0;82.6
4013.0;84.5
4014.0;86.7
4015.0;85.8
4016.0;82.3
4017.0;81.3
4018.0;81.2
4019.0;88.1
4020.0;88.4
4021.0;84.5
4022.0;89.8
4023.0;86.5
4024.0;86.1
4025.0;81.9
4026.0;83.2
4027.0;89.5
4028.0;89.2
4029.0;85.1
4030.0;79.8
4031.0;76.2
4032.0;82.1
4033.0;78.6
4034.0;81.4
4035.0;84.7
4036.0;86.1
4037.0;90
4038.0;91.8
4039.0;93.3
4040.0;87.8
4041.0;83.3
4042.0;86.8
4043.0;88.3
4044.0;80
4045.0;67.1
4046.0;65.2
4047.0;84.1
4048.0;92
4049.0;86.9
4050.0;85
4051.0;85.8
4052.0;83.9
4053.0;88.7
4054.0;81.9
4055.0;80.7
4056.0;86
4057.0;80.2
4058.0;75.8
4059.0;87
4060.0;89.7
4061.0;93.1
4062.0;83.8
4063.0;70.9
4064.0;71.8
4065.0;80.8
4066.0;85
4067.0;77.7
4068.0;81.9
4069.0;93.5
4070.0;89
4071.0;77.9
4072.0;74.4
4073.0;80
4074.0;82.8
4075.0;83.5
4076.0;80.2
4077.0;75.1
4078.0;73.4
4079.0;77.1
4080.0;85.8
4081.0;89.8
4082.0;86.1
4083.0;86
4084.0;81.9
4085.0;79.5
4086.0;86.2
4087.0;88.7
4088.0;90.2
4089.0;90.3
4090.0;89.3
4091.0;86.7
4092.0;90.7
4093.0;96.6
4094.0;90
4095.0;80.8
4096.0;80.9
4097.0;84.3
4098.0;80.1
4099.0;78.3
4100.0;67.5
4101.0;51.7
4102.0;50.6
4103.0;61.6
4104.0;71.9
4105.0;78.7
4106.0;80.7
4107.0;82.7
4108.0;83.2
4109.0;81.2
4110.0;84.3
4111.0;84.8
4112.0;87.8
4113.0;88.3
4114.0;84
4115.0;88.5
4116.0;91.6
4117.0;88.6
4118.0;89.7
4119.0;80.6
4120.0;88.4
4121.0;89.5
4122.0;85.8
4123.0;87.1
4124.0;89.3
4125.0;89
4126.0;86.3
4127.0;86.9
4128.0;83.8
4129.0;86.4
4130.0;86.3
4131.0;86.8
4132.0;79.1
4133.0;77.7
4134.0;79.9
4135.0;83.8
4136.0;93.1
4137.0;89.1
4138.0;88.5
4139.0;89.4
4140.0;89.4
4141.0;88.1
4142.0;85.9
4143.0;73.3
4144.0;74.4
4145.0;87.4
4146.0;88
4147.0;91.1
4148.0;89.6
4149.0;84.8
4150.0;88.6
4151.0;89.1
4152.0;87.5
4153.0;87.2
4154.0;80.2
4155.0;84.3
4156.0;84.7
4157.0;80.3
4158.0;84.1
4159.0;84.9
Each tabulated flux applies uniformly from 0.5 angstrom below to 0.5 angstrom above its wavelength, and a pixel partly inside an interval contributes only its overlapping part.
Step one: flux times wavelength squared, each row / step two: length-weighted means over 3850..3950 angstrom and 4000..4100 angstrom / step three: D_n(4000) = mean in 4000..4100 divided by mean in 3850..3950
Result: 1.38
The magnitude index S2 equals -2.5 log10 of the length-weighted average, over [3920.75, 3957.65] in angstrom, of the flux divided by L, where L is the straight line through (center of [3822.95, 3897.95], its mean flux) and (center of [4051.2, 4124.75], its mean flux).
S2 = 0.30 mag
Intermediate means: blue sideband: 66.8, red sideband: 82.6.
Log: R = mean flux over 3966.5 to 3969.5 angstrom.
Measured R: 15.9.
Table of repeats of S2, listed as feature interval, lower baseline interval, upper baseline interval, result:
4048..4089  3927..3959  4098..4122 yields -0.14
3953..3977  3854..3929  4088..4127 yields 0.38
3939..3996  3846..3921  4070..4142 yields 0.16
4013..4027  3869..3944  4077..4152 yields -0.15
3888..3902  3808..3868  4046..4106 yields 0.07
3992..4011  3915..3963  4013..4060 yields -0.11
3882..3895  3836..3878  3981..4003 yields 0.19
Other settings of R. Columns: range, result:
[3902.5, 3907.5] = 64.9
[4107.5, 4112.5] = 84.3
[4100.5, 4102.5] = 51.2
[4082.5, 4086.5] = 83.4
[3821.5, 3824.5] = 75.3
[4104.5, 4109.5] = 81.3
